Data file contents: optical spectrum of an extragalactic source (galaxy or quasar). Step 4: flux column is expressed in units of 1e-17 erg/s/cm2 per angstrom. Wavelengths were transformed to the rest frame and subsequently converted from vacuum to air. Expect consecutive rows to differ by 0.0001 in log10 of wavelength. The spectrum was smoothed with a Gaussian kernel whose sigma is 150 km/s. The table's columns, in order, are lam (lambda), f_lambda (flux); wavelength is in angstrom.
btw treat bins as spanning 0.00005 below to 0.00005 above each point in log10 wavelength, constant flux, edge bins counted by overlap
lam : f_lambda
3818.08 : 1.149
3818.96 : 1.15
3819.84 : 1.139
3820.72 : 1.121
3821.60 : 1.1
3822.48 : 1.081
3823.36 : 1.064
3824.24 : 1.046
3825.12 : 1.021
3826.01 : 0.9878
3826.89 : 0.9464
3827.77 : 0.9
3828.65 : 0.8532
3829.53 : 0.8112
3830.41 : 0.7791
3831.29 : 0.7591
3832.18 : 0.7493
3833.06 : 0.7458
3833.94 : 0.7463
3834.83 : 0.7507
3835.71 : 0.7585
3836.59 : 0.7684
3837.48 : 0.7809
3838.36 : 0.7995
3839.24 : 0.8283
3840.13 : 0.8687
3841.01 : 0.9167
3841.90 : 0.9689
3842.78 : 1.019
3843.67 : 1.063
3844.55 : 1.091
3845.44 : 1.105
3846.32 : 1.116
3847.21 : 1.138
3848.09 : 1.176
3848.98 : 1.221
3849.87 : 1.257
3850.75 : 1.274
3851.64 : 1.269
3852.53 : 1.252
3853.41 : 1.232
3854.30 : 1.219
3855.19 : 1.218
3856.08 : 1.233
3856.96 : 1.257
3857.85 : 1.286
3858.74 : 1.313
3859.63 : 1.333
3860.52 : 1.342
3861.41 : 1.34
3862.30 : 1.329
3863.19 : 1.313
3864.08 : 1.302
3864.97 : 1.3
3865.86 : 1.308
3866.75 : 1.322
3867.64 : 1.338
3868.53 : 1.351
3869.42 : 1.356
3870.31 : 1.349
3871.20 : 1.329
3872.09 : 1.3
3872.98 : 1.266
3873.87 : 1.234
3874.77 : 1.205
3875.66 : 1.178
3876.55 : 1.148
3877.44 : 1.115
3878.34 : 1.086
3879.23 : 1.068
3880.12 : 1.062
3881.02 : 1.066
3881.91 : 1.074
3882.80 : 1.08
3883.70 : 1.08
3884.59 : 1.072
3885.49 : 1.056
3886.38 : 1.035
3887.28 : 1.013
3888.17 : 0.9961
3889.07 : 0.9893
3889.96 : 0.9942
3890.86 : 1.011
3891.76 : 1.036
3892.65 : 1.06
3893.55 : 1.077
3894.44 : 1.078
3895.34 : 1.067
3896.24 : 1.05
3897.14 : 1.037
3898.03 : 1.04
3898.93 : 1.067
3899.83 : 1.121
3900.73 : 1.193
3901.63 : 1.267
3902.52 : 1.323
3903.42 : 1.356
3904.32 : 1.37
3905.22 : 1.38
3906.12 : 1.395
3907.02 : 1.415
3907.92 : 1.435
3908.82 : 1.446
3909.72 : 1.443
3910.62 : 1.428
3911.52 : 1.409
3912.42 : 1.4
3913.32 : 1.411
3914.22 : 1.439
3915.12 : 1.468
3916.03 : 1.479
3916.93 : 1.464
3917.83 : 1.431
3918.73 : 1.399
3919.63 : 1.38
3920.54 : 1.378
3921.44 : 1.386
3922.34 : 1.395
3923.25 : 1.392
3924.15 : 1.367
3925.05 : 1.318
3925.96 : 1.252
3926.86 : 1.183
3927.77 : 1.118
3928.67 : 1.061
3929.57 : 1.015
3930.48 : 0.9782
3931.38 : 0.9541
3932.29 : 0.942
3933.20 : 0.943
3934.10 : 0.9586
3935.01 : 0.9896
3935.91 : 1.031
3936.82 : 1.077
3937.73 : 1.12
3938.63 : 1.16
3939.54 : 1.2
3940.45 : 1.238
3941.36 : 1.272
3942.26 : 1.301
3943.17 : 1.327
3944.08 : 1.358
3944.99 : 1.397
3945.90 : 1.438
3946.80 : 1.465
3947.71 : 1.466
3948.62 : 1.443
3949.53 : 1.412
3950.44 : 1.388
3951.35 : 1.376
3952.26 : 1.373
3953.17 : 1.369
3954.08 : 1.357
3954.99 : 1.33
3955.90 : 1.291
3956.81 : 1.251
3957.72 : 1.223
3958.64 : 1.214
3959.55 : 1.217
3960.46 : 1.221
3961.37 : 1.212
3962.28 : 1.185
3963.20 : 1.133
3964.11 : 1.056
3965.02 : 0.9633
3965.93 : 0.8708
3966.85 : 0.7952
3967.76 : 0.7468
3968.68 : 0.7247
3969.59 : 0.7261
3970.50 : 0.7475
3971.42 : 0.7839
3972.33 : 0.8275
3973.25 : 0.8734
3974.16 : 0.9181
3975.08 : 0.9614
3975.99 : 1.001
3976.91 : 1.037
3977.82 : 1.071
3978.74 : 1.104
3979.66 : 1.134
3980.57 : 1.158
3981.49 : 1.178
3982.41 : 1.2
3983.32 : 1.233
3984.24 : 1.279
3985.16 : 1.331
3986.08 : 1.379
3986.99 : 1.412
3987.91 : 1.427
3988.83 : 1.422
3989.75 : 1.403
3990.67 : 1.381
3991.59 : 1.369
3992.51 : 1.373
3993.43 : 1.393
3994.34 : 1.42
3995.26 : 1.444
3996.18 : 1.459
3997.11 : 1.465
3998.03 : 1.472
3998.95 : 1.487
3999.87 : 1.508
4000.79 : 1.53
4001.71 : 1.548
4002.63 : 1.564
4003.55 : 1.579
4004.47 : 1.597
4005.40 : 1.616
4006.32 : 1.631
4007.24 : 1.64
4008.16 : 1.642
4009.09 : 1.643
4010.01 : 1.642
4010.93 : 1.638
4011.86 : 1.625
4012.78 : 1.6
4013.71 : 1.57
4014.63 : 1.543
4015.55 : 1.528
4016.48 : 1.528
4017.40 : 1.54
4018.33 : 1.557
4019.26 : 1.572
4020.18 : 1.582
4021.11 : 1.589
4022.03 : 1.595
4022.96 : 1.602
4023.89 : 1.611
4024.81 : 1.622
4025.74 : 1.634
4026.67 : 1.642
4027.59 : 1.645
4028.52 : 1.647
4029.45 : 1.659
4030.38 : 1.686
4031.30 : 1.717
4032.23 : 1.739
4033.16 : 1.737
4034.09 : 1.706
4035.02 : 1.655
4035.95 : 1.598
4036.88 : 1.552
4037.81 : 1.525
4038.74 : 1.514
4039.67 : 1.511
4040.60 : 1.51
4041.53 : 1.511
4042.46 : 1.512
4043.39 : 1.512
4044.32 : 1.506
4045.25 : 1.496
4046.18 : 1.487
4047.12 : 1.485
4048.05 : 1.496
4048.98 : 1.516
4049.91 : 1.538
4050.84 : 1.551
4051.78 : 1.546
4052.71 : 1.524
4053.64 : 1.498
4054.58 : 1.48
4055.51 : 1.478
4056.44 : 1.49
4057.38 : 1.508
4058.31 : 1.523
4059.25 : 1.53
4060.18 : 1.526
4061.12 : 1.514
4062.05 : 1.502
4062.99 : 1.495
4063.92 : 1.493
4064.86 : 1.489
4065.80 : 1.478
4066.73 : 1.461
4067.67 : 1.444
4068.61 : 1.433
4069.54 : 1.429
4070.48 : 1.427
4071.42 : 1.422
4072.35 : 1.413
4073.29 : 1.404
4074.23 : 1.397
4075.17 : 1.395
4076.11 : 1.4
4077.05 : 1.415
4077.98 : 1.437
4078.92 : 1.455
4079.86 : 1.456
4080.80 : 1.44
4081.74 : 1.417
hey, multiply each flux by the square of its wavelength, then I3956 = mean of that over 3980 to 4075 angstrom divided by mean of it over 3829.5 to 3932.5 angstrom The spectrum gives 1.4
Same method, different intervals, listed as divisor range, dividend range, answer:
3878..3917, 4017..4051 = 1.41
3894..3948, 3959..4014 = 1.05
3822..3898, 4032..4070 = 1.53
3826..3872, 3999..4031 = 1.58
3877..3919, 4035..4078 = 1.33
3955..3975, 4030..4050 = 1.62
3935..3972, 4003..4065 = 1.39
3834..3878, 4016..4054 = 1.48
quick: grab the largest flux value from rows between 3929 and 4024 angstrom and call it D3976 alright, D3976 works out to 1.643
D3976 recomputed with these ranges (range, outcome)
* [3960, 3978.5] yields 1.221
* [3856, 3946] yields 1.479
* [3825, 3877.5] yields 1.356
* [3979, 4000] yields 1.508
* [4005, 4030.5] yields 1.686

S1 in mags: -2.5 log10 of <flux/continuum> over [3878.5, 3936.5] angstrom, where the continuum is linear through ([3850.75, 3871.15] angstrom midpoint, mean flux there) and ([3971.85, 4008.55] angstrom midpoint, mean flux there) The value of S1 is 0.10 mag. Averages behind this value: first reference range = 1.3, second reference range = 1.34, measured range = 1.2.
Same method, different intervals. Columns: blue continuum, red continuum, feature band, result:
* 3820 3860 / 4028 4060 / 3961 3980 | 0.402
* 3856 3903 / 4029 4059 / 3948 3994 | 0.186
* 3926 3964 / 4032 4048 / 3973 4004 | 0.052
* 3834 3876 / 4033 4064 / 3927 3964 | 0.101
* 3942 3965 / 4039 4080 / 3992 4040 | -0.124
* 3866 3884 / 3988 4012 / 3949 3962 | 0.082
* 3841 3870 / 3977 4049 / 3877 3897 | 0.220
